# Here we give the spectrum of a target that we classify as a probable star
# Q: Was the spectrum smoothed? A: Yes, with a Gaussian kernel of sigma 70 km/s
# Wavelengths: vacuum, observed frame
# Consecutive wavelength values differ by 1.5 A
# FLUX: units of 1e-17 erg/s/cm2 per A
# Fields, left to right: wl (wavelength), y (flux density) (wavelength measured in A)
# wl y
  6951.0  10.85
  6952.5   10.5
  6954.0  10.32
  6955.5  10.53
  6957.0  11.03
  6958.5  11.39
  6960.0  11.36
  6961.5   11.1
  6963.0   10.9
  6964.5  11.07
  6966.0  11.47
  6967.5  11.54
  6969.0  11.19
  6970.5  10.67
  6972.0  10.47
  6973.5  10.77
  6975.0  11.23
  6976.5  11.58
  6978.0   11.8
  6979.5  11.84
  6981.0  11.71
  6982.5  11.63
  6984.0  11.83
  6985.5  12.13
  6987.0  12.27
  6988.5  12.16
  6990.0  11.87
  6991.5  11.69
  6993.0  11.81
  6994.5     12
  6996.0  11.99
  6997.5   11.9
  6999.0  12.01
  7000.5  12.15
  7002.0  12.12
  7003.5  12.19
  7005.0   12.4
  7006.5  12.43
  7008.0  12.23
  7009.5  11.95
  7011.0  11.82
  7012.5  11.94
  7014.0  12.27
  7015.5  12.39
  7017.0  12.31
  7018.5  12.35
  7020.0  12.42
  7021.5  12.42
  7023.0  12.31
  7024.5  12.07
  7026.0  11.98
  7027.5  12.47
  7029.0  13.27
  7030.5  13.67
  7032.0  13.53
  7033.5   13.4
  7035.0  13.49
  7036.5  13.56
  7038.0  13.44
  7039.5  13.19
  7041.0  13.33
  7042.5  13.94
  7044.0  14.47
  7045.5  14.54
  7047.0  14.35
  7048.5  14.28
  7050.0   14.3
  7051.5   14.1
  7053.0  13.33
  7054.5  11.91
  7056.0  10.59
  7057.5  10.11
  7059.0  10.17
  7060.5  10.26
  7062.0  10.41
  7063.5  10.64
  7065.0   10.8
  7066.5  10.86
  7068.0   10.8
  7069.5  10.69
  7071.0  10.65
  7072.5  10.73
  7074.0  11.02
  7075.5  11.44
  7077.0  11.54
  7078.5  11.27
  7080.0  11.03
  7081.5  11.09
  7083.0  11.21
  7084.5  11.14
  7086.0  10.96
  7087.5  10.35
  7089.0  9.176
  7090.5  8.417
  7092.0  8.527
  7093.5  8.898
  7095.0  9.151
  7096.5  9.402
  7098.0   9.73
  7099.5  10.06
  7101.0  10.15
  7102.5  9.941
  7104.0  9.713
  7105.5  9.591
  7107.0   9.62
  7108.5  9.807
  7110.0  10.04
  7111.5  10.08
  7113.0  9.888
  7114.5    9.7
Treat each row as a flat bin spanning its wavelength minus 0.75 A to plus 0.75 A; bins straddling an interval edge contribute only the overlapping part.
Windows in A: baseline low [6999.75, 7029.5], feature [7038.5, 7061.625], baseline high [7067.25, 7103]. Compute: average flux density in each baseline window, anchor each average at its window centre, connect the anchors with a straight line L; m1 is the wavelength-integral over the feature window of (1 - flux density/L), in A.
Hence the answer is -3.12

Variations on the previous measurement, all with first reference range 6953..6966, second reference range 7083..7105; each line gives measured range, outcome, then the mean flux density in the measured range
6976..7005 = -3.4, 11.9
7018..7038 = -4.9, 12.9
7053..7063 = -0.7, 10.8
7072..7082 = -1.3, 11.2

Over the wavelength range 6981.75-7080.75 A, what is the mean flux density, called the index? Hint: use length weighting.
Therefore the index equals 12.2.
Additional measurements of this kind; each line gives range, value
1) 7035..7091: 11.8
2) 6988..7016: 12.1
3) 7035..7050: 13.9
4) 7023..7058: 13.2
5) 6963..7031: 11.9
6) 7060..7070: 10.6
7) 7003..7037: 12.6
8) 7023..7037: 13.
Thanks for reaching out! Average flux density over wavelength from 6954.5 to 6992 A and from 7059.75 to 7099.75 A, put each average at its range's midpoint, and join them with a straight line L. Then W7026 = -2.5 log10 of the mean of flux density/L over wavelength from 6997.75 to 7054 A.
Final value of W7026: -0.19 mag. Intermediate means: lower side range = 11.4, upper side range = 10.4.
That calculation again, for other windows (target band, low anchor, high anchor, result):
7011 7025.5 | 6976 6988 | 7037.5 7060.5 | 0.019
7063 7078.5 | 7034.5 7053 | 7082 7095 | 0.046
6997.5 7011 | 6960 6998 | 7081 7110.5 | -0.091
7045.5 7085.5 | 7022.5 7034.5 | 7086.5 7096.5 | -0.084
